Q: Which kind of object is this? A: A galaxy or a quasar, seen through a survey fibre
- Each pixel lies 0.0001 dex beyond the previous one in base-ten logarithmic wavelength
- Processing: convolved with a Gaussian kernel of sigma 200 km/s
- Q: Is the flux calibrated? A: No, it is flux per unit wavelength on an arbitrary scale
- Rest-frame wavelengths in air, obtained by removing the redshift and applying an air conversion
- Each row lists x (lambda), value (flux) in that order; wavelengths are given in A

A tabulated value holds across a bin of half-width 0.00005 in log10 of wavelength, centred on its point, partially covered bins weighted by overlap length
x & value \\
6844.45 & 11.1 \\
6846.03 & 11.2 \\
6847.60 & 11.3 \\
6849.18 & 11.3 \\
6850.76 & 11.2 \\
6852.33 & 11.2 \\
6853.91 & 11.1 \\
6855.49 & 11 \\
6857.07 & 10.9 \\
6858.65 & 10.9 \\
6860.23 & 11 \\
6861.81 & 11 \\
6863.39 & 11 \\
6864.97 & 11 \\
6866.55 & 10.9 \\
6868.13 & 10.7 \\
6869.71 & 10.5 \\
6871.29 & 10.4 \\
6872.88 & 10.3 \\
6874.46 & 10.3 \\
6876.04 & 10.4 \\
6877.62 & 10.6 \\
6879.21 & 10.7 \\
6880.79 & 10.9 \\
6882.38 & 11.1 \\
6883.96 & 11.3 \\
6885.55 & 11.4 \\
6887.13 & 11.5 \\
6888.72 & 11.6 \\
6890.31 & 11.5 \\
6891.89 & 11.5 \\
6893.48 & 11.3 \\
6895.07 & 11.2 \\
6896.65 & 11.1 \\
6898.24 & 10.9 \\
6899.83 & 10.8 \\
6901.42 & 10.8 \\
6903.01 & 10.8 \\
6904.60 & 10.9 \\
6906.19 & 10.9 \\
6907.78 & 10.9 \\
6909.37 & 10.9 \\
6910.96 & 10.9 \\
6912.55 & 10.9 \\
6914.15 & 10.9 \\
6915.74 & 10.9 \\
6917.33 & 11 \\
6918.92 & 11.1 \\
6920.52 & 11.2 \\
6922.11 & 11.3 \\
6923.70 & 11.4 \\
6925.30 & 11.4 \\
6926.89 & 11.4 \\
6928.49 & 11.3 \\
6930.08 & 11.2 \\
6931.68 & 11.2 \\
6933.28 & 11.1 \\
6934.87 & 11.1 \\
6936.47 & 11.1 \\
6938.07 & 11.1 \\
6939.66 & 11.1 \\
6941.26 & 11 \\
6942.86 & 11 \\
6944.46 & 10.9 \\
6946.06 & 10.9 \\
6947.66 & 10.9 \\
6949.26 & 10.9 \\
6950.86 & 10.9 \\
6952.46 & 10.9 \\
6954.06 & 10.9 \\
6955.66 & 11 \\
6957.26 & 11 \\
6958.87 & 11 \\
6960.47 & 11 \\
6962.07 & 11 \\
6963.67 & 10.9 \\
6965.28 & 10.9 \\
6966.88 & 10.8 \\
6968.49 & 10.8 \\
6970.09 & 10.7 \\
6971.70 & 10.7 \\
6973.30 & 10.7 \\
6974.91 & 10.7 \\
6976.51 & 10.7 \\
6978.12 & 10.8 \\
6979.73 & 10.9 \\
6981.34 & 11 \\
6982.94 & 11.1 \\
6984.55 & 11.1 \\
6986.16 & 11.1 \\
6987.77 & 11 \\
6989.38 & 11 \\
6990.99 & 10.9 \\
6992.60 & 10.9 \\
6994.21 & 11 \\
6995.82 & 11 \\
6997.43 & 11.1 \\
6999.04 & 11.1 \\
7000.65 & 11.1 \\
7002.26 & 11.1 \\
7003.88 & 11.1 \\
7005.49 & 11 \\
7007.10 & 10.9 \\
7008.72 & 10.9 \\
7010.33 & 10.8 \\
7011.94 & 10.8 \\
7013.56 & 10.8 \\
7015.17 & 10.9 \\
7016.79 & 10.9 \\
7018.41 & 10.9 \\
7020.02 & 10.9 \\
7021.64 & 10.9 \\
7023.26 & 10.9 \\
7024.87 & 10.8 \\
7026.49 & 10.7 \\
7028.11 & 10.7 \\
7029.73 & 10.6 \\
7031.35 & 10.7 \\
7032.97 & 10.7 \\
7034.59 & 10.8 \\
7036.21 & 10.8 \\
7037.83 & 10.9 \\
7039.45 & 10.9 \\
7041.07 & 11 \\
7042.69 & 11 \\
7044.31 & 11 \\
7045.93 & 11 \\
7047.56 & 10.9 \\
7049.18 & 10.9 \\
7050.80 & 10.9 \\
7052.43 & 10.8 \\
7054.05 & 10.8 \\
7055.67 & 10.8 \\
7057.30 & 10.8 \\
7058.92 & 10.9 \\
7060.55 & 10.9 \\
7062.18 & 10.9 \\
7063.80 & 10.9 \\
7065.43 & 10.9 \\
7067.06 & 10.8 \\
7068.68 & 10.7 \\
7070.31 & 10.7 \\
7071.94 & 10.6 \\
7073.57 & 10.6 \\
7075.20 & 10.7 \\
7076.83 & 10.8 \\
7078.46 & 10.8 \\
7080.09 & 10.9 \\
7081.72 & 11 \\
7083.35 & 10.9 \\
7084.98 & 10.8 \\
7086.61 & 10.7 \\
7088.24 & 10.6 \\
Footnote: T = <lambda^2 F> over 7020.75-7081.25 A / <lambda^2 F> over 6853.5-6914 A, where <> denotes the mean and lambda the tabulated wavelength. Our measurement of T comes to 1.0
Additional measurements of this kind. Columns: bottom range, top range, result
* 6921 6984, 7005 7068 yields 1.01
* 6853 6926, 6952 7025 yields 1.02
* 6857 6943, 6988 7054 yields 1.02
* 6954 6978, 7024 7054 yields 1.02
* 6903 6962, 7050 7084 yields 1.02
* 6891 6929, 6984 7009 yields 1.02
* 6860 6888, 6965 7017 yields 1.04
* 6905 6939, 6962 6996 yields 1.00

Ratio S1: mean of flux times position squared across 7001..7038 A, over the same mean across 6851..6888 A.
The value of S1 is 1.0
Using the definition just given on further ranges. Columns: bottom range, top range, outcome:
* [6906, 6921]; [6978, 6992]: 1.02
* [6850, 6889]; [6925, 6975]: 1.03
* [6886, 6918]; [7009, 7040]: 1.01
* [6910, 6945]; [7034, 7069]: 1.01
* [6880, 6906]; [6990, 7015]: 1.01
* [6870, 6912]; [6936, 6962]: 1.02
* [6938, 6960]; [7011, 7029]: 1.01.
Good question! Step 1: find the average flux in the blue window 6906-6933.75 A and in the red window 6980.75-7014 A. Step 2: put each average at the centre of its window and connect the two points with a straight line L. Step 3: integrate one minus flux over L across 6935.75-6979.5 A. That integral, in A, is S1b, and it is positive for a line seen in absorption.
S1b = 0.6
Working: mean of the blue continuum 11.1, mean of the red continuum 11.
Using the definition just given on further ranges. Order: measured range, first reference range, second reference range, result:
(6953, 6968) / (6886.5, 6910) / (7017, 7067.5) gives 0.1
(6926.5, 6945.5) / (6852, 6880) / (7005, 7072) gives -0.6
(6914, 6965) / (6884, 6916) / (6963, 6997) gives -0.3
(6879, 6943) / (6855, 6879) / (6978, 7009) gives -1.7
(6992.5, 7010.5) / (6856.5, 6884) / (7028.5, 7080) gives -0.3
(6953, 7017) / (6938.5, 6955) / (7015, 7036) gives -0.3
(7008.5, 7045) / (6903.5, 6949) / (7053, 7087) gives 0.2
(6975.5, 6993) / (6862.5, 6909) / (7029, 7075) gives -0.1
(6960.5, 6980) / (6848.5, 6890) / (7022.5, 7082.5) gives 0.1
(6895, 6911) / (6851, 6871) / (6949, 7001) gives 0.0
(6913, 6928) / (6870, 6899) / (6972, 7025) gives -0.3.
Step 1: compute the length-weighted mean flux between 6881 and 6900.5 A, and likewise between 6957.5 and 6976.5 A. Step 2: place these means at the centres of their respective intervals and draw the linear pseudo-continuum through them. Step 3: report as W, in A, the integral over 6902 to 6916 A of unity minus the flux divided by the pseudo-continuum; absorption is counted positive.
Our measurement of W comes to 0.34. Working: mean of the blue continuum 11.3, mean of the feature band 10.9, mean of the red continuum 10.8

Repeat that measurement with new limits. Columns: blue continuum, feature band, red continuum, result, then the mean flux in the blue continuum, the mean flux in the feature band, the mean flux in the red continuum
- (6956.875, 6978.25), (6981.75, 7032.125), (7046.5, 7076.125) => -0.49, 10.8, 10.9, 10.8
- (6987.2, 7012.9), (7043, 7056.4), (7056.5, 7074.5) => -0.07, 11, 10.9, 10.8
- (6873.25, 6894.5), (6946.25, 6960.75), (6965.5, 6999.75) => 0.02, 11.1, 10.9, 10.9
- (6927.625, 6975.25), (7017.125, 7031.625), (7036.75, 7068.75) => 0.15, 11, 10.8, 10.9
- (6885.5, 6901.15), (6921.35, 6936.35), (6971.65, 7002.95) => -0.15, 11.3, 11.3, 11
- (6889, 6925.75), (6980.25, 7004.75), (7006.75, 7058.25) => -0.27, 11.1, 11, 10.8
